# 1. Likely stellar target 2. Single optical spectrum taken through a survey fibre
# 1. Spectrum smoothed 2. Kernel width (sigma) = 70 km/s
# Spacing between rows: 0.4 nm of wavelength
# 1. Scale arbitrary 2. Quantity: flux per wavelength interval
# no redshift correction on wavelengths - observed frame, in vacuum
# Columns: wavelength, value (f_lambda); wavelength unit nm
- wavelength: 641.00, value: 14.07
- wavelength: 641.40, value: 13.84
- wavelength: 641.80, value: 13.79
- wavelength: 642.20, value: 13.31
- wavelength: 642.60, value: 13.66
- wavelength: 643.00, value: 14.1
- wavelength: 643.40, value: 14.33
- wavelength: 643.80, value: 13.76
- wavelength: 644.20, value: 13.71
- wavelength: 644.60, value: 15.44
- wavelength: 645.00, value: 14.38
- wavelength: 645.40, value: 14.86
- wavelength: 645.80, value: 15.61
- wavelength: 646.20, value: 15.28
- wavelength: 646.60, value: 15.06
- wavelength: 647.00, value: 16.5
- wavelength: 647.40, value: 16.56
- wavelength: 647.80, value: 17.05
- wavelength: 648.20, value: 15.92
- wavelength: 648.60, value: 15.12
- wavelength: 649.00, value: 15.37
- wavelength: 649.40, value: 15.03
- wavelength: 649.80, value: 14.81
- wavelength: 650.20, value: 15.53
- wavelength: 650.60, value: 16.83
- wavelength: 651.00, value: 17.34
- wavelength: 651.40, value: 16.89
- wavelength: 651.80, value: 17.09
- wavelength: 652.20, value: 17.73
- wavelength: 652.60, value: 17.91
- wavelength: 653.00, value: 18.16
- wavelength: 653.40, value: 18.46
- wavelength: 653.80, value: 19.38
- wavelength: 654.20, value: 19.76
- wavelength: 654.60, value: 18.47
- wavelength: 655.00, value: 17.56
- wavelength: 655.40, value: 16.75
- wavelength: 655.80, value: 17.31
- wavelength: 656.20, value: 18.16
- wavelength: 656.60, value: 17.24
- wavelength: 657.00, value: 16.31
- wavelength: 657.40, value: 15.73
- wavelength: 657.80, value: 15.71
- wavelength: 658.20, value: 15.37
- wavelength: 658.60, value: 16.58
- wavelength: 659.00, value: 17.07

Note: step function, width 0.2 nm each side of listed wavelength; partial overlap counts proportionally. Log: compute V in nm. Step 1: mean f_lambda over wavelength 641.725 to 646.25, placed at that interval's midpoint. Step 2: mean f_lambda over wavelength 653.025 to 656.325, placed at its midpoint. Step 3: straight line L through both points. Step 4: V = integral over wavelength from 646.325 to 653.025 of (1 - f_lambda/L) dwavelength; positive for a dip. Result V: 0.02 nm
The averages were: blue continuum 14.3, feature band 16.3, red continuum 18.2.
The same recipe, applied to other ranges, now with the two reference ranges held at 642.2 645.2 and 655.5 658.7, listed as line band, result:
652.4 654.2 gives -0.31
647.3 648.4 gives -0.12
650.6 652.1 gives -0.15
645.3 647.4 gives -0.14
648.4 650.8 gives -0.04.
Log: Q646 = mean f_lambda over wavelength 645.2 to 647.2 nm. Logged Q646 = 15.5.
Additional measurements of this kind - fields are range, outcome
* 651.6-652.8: 17.6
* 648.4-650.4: 15.2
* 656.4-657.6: 16.4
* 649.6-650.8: 15.7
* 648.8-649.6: 15.2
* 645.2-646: 15.2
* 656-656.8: 17.7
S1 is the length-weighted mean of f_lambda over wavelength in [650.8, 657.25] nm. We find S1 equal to 17.8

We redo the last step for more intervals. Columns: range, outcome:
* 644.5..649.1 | 15.6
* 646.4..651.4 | 16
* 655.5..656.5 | 17.6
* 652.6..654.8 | 18.8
